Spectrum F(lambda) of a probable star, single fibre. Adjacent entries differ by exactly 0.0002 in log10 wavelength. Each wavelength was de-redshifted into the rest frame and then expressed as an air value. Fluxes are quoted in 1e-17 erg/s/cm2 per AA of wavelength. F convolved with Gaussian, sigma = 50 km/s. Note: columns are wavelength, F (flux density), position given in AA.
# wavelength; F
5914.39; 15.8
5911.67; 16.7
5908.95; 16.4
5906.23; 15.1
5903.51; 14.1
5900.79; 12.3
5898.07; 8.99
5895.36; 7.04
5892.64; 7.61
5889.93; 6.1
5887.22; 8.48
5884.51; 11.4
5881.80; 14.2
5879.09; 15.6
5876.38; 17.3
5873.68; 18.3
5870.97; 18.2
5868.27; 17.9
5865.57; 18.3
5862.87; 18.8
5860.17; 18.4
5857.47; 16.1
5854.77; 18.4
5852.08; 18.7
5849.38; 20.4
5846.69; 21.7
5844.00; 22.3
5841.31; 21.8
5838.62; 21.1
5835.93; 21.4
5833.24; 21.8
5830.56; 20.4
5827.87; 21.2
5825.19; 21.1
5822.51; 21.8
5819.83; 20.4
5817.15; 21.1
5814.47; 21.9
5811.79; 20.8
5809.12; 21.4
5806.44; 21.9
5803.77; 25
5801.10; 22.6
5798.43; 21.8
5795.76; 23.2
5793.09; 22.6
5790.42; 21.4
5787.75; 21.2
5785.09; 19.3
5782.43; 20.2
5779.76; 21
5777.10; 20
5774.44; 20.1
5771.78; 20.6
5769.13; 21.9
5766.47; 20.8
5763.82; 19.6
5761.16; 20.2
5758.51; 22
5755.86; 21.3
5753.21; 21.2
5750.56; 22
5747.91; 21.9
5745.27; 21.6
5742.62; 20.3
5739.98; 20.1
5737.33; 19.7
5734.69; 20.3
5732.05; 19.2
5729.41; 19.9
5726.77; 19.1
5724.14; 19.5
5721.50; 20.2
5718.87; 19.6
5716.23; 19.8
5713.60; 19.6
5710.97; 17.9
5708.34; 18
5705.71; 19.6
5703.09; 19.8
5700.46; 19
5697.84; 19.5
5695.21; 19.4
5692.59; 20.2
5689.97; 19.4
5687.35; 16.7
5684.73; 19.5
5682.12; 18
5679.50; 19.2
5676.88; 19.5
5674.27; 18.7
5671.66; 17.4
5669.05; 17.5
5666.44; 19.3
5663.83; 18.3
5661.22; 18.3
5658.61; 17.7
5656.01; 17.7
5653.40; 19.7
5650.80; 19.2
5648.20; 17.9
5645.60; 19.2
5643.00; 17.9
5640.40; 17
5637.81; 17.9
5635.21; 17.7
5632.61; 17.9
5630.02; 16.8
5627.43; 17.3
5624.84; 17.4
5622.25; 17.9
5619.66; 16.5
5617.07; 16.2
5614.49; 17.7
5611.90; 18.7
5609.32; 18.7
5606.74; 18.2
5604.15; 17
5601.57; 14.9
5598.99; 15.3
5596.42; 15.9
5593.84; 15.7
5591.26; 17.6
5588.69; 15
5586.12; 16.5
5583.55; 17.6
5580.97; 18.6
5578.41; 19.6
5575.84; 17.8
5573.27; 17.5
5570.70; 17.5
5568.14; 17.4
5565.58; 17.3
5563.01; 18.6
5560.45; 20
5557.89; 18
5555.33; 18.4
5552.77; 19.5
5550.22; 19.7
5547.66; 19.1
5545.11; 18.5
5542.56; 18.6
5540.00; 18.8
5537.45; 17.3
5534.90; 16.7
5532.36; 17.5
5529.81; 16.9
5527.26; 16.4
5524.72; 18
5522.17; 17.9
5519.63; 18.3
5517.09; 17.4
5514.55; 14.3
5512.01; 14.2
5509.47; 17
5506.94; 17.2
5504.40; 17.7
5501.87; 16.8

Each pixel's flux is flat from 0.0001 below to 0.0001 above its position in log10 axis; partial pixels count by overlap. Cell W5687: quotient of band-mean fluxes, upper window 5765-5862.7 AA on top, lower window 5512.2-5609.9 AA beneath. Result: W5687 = 1.20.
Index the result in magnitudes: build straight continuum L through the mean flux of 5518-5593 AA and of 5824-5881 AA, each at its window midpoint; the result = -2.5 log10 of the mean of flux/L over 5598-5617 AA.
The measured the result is 0.06 mag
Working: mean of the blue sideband 17.9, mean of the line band 17.2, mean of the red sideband 19.4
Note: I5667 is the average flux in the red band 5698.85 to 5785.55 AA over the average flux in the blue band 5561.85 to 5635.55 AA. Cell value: 1.2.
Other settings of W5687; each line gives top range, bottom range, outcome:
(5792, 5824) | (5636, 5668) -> 1.20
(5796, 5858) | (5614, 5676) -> 1.18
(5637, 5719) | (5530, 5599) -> 1.05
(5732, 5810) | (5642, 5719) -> 1.13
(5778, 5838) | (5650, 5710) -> 1.15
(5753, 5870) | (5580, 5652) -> 1.20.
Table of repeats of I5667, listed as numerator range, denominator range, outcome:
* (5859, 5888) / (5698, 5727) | 0.84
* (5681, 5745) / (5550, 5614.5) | 1.10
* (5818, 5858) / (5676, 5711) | 1.09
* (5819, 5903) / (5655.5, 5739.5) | 0.89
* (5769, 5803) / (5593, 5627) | 1.25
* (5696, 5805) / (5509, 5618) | 1.17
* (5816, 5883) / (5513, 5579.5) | 1.09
